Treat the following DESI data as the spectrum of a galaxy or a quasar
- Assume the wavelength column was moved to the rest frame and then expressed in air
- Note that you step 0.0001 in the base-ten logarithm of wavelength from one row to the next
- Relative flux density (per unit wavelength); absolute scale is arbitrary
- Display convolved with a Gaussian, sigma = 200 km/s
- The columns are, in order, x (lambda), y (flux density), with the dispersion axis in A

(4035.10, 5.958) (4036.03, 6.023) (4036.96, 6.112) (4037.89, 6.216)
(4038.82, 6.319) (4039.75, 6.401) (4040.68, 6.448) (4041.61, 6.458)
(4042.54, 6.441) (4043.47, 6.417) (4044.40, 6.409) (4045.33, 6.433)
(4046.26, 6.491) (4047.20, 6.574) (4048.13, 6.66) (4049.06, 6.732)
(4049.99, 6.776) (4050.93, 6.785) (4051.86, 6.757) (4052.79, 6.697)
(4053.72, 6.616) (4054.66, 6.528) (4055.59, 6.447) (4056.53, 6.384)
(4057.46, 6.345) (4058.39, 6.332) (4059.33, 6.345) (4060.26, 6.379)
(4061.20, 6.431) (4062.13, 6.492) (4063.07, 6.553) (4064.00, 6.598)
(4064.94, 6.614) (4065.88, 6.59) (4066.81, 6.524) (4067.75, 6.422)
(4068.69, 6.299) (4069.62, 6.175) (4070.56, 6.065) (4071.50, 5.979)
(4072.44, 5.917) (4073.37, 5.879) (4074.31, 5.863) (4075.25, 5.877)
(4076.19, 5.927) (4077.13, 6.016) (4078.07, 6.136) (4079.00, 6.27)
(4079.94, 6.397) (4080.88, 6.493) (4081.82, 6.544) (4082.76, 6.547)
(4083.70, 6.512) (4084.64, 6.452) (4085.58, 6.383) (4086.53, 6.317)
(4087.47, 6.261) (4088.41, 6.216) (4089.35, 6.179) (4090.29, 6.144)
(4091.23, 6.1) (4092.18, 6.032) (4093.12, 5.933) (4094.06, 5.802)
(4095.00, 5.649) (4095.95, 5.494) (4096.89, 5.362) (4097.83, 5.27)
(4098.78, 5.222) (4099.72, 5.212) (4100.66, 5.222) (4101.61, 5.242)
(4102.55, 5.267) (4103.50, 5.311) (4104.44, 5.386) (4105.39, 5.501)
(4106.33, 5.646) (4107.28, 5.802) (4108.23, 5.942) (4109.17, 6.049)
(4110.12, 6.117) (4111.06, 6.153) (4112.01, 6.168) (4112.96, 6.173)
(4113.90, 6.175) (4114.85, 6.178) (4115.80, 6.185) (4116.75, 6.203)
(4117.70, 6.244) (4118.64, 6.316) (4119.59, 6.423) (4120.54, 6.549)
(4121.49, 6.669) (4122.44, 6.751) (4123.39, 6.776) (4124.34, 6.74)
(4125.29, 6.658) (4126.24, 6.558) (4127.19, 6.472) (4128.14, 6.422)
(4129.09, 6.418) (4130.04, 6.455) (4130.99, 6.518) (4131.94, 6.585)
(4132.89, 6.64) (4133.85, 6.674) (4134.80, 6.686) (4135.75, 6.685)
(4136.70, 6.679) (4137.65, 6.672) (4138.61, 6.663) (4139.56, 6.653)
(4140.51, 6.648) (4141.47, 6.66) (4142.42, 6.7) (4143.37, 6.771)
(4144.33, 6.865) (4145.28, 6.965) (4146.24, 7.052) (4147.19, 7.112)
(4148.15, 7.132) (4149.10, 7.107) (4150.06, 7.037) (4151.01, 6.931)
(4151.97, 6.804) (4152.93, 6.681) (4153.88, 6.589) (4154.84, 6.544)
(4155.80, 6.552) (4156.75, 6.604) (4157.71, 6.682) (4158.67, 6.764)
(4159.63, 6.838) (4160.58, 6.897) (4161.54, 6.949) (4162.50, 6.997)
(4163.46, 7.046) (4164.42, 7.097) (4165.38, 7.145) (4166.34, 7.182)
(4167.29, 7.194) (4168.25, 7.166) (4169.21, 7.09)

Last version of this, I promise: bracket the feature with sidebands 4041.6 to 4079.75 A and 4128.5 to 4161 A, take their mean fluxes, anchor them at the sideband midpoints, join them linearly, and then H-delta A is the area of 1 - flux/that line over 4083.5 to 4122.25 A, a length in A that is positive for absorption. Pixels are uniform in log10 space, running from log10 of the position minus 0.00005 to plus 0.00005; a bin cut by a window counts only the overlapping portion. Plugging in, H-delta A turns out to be 3.7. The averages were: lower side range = 6.38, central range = 5.94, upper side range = 6.74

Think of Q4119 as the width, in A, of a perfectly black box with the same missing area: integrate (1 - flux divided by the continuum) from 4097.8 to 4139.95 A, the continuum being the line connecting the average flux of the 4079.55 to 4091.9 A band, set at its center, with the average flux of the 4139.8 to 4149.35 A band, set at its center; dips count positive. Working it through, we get 2.9 A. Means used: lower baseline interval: 6.34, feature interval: 6.19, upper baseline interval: 6.89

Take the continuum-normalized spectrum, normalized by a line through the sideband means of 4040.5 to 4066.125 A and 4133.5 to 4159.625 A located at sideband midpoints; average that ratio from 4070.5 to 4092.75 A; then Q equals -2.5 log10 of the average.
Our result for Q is 0.07 mag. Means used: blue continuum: 6.53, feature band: 6.19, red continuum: 6.78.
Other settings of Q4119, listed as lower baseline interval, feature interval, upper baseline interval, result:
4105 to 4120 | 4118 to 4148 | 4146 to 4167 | -0.92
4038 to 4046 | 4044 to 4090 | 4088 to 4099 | -2.01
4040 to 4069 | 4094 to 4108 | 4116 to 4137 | 2.38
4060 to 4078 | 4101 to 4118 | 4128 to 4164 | 1.69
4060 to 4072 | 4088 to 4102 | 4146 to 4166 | 1.87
